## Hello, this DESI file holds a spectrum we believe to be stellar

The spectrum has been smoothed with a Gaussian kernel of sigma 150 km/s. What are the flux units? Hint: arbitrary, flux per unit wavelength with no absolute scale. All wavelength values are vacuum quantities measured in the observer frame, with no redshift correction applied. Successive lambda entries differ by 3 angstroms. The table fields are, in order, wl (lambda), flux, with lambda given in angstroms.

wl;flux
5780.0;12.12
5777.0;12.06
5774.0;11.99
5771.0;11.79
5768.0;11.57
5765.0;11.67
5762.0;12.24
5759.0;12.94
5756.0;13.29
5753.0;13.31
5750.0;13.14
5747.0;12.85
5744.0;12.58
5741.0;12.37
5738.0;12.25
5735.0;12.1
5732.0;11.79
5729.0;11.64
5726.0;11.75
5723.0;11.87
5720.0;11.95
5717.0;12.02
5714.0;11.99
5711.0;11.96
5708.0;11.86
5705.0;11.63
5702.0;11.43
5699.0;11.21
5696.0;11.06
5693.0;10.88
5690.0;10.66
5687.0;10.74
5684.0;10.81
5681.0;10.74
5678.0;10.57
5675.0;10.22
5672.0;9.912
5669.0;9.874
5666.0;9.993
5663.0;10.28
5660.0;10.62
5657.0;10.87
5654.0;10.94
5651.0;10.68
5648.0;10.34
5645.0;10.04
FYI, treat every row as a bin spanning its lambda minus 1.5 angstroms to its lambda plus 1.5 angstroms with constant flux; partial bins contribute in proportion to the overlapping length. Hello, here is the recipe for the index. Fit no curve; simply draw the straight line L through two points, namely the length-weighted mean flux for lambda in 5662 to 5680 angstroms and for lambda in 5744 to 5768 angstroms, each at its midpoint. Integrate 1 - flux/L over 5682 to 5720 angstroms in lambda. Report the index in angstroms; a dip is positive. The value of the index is -1.09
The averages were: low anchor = 10.2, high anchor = 12.7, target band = 11.4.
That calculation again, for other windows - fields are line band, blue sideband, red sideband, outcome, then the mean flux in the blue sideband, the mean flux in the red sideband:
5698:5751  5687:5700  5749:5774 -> -1.8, 10.9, 12.5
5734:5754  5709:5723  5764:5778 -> -1.3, 12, 11.8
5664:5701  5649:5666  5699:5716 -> 2.0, 10.6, 11.7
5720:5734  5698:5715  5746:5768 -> 0.3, 11.7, 12.7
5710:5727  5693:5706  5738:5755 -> -0.1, 11.3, 12.8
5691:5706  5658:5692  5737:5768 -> -0.2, 10.4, 12.6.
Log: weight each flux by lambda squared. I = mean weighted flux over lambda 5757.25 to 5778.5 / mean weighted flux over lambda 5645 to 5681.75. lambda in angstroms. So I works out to 1.2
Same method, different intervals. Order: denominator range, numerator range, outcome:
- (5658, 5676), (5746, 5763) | 1.32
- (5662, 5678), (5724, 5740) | 1.21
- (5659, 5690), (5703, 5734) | 1.16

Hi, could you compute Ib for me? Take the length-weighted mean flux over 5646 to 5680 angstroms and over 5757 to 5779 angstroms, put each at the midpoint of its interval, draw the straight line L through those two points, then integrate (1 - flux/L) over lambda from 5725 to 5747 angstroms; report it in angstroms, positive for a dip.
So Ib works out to -1.09 angstroms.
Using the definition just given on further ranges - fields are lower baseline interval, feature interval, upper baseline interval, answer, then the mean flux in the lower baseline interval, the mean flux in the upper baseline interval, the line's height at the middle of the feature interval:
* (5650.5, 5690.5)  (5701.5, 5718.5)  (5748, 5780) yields -0.8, 10.5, 12.4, 11.3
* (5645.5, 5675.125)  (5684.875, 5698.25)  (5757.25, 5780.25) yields 0.0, 10.4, 12.1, 10.9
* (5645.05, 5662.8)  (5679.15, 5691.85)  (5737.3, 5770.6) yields 0.5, 10.6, 12.5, 11.2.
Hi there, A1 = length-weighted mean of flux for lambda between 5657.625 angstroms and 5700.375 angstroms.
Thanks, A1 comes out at 10.5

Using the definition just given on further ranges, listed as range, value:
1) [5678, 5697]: 10.8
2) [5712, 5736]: 11.9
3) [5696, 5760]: 12.2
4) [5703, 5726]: 11.9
